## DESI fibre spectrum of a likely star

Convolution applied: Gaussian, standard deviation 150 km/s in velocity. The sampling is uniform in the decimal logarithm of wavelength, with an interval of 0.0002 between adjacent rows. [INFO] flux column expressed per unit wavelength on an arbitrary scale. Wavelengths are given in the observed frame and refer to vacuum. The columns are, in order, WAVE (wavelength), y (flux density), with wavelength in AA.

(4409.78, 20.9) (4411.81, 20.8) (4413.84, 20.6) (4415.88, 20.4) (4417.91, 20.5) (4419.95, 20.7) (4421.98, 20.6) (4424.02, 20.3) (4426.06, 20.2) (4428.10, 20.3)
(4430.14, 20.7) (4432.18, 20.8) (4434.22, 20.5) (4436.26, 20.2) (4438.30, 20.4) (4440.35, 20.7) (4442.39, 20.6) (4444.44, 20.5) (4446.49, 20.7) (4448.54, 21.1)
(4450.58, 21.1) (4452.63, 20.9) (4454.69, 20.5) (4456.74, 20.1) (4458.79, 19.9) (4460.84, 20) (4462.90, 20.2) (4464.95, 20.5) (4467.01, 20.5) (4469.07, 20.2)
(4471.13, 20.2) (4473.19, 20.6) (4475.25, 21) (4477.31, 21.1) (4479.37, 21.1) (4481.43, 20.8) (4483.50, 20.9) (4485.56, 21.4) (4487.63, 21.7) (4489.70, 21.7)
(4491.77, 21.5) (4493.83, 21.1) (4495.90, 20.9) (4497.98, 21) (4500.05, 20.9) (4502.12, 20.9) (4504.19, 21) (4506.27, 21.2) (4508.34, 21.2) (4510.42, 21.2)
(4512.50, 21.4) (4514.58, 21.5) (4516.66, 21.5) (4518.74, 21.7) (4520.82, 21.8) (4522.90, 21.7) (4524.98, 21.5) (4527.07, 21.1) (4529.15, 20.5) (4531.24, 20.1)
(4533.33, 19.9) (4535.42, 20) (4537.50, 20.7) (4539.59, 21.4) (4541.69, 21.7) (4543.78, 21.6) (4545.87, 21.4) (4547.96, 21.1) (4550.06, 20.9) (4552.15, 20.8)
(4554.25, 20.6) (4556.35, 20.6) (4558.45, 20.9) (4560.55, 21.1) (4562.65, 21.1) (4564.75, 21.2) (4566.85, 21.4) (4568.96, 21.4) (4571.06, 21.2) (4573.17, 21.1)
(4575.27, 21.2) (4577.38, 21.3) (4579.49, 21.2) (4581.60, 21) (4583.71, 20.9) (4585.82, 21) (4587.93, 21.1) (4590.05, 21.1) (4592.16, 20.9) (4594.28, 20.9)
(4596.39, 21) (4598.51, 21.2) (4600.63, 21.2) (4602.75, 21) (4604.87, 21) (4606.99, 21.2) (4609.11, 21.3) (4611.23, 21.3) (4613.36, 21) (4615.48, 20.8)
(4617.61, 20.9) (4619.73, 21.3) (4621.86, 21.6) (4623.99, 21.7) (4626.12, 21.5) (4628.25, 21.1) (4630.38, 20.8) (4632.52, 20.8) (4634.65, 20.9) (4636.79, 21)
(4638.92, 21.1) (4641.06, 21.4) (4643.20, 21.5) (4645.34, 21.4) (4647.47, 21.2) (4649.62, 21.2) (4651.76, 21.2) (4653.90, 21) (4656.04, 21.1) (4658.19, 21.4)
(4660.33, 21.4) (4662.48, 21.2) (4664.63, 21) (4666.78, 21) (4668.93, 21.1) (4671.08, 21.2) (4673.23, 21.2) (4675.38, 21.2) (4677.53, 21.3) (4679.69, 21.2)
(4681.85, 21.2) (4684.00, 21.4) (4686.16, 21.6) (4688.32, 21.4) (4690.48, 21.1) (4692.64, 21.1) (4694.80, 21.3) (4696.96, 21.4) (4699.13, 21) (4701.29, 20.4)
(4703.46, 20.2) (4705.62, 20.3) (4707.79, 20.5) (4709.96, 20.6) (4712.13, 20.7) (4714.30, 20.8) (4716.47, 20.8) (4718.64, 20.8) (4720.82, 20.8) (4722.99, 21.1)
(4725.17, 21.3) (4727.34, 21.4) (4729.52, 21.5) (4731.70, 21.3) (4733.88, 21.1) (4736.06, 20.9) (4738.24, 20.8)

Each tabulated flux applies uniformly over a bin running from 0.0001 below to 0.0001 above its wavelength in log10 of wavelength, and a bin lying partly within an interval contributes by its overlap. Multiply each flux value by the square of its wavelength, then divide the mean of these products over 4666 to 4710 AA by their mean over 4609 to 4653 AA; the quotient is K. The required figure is 1.0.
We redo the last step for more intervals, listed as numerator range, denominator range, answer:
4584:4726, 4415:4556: 1.09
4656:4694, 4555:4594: 1.05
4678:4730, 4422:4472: 1.15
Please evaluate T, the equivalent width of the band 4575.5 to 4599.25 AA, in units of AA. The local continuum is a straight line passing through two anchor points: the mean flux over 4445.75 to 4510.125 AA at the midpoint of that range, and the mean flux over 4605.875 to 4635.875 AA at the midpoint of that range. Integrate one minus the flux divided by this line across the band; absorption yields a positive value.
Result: 0.0 AA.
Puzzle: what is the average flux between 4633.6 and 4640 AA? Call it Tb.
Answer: 21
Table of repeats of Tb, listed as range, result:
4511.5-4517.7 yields 21.5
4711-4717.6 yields 20.8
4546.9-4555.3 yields 20.9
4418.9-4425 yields 20.5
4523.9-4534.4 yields 20.6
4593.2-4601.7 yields 21.1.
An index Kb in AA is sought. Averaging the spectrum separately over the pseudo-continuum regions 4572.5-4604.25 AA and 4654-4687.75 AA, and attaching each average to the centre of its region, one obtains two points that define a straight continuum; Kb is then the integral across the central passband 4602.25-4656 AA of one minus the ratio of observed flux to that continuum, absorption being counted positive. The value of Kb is -0.05 AA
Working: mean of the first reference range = 21.1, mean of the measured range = 21.2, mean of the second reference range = 21.2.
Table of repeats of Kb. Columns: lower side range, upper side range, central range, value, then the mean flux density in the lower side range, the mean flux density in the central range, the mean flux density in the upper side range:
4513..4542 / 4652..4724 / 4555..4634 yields -0.2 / 21.1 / 21.1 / 21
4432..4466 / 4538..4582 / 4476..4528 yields -1.1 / 20.5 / 21.3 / 21.1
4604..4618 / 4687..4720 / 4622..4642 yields -0.1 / 21.1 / 21.2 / 20.8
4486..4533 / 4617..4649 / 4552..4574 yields 0.2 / 21.2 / 21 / 21.2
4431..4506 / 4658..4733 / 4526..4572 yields -0.2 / 20.8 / 20.9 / 21.1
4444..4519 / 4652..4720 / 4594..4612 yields -0.1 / 20.9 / 21.1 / 21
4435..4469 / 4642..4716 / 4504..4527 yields -0.9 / 20.5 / 21.4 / 21.1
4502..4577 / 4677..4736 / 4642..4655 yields -0.1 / 21.1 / 21.3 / 21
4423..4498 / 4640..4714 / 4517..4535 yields -0.2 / 20.7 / 21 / 21.1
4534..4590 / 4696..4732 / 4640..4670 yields -0.4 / 21.1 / 21.2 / 20.9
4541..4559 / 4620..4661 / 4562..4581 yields -0.1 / 21.1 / 21.2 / 21.2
